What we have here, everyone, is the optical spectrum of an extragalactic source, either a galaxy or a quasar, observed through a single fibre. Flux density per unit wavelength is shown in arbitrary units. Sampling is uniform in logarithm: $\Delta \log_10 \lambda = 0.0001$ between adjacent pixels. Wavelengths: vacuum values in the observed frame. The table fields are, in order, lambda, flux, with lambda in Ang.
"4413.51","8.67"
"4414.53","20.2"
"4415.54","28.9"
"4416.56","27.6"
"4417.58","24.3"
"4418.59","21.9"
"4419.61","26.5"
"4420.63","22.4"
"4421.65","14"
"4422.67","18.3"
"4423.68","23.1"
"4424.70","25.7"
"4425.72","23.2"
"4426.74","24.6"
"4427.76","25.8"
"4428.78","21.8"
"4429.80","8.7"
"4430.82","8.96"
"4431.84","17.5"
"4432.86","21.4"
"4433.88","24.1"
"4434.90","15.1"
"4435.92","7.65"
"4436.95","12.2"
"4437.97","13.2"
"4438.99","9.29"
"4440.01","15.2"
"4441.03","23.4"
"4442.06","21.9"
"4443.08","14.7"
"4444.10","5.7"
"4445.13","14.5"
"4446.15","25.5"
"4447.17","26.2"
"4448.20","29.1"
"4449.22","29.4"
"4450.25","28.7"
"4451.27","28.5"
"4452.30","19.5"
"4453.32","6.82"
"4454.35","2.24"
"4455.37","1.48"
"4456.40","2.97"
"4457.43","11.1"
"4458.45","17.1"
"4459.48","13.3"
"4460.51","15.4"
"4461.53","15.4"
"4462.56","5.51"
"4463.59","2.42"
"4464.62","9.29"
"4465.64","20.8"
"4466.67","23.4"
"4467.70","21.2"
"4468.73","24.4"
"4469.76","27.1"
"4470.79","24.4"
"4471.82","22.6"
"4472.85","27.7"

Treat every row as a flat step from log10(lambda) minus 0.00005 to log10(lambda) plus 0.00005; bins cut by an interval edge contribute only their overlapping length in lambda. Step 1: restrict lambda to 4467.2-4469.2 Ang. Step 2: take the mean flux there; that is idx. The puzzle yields 22.8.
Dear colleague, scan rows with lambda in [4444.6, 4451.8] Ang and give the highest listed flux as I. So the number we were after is 29.4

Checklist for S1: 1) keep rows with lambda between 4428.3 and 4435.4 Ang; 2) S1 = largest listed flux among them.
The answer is 24.1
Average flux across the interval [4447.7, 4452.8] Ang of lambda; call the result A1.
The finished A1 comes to 27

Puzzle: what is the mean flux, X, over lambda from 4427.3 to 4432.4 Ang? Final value 16.5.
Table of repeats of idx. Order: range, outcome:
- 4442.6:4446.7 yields 15.2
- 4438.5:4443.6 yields 16.9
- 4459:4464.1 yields 10.4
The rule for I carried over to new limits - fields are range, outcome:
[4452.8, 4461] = 17.1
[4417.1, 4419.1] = 24.3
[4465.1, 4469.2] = 24.4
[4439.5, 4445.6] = 23.4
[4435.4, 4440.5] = 15.2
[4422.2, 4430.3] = 25.8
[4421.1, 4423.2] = 18.3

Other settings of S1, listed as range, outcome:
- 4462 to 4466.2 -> 20.8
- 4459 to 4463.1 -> 15.4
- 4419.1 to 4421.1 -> 26.5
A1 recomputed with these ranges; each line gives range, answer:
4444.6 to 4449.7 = 24.9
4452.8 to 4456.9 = 3.43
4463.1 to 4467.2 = 14.1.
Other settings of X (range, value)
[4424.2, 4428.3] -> 24.8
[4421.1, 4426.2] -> 20.9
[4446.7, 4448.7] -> 27.6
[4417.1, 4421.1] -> 23.8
